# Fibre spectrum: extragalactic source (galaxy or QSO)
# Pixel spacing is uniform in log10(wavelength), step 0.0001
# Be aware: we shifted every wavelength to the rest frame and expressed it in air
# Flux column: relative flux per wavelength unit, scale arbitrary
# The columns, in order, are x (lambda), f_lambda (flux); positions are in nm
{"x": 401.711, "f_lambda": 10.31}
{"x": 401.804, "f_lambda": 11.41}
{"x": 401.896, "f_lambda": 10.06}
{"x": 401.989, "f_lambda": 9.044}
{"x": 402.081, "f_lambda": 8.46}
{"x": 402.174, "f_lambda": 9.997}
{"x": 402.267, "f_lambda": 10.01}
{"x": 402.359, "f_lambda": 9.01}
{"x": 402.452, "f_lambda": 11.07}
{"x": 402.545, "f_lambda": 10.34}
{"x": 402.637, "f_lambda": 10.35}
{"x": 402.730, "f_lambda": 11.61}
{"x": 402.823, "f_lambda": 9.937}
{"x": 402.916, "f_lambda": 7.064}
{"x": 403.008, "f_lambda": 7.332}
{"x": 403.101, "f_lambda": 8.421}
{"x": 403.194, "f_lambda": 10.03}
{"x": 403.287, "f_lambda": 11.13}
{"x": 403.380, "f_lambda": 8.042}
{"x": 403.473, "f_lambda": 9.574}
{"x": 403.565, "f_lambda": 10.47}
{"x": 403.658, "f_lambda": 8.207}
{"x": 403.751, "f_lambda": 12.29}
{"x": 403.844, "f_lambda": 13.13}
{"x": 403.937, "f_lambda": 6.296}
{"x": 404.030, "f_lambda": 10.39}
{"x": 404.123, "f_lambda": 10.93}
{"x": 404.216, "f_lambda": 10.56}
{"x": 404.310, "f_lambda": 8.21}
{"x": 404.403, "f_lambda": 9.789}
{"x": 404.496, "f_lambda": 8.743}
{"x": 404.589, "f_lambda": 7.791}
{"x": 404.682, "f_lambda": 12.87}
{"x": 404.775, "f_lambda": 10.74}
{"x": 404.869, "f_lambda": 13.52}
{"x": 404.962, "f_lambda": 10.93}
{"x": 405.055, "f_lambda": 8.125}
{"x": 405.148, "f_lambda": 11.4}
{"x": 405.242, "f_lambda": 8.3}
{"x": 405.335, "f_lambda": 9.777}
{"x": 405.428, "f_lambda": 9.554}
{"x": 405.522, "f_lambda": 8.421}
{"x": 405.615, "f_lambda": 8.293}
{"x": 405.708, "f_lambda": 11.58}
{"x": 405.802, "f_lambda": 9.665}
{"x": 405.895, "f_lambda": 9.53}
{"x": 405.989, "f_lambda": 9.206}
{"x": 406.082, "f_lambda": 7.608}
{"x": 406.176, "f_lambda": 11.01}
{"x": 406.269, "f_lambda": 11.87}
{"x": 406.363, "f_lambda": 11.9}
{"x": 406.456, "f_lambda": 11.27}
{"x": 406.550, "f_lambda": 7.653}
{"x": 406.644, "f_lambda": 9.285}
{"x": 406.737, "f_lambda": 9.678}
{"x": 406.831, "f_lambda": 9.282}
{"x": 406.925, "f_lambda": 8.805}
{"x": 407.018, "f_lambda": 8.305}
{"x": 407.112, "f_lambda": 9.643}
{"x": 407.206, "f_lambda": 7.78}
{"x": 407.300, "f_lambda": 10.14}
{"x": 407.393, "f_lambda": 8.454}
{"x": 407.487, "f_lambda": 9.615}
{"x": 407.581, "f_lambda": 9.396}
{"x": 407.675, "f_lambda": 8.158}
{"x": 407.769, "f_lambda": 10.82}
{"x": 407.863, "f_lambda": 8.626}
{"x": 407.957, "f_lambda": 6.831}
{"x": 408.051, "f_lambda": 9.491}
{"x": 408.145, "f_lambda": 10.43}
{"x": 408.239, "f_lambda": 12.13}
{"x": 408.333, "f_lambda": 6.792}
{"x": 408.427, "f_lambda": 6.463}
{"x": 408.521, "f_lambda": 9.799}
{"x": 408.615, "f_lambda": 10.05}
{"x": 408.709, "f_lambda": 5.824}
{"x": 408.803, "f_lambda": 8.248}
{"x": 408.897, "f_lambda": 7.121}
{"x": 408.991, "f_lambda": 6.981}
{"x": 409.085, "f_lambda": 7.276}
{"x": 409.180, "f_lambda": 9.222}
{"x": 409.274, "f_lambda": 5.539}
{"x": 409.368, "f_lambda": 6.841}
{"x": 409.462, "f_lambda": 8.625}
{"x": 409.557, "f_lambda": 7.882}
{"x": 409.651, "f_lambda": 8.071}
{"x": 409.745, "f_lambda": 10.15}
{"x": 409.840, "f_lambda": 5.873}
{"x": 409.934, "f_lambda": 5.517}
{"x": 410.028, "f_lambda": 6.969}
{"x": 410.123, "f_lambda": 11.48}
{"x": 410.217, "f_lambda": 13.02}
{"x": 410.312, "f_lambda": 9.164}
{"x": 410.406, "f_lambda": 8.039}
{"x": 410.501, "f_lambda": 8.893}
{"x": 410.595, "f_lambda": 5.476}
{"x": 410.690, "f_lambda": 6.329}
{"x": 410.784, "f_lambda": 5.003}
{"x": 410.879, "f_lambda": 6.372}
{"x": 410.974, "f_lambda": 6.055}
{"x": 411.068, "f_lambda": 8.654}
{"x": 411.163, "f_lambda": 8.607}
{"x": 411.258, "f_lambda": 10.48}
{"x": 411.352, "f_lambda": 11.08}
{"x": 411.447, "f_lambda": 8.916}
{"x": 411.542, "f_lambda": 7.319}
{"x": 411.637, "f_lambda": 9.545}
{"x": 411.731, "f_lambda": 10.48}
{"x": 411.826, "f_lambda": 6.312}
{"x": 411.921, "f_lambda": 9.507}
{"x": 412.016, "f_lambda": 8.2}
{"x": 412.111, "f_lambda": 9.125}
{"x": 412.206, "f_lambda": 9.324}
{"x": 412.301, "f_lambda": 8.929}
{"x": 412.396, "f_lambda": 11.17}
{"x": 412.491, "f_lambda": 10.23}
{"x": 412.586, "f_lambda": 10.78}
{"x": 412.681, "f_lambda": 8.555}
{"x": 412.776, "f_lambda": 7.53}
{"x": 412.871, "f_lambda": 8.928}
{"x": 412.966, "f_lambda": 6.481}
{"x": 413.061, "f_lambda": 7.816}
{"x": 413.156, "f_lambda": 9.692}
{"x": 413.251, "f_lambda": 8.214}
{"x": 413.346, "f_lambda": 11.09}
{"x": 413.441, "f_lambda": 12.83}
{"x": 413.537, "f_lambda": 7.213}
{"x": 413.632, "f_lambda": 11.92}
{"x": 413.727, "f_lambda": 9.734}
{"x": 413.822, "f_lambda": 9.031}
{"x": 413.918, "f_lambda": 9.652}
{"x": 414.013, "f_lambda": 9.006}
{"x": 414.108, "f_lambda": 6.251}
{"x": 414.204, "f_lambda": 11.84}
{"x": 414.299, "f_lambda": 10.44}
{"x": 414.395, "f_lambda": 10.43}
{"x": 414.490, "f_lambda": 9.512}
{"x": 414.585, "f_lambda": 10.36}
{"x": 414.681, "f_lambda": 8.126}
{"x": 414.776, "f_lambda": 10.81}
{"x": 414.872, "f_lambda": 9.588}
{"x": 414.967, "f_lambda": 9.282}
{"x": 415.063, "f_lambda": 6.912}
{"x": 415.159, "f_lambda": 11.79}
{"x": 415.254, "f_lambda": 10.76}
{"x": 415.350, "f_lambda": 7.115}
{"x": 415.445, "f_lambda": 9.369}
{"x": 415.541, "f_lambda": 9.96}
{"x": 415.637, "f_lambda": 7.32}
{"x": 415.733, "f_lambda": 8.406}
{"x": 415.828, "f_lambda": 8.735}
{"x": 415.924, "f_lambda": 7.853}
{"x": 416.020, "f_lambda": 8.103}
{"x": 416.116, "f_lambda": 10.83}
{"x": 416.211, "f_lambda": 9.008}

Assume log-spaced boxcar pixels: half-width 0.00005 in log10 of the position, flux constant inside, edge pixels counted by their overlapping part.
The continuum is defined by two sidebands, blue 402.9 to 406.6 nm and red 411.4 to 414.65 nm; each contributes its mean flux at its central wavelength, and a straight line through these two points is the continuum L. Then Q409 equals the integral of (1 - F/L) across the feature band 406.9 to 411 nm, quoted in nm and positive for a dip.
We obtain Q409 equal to 0.57 nm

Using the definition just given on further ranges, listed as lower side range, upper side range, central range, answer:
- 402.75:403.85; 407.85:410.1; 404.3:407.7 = -0.33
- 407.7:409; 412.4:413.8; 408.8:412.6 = 0.28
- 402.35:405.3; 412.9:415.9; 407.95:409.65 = 0.27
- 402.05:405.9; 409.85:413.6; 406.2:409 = 0.07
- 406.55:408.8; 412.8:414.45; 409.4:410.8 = 0.16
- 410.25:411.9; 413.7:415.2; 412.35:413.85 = -0.08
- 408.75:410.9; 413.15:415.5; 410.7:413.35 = 0.01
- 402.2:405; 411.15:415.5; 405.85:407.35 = 0.03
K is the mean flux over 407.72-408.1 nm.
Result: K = 8.94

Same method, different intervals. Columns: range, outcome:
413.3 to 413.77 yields 10.6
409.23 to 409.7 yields 7.42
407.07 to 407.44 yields 9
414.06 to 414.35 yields 9.5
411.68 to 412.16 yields 8.74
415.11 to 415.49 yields 9.77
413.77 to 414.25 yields 9.14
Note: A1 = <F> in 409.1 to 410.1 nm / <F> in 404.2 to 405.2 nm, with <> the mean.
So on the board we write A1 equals 0.74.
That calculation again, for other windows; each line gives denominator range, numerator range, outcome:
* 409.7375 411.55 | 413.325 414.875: 1.21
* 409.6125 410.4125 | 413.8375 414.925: 1.10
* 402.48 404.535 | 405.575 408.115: 0.97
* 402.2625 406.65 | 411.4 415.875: 0.94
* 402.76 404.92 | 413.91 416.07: 0.94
